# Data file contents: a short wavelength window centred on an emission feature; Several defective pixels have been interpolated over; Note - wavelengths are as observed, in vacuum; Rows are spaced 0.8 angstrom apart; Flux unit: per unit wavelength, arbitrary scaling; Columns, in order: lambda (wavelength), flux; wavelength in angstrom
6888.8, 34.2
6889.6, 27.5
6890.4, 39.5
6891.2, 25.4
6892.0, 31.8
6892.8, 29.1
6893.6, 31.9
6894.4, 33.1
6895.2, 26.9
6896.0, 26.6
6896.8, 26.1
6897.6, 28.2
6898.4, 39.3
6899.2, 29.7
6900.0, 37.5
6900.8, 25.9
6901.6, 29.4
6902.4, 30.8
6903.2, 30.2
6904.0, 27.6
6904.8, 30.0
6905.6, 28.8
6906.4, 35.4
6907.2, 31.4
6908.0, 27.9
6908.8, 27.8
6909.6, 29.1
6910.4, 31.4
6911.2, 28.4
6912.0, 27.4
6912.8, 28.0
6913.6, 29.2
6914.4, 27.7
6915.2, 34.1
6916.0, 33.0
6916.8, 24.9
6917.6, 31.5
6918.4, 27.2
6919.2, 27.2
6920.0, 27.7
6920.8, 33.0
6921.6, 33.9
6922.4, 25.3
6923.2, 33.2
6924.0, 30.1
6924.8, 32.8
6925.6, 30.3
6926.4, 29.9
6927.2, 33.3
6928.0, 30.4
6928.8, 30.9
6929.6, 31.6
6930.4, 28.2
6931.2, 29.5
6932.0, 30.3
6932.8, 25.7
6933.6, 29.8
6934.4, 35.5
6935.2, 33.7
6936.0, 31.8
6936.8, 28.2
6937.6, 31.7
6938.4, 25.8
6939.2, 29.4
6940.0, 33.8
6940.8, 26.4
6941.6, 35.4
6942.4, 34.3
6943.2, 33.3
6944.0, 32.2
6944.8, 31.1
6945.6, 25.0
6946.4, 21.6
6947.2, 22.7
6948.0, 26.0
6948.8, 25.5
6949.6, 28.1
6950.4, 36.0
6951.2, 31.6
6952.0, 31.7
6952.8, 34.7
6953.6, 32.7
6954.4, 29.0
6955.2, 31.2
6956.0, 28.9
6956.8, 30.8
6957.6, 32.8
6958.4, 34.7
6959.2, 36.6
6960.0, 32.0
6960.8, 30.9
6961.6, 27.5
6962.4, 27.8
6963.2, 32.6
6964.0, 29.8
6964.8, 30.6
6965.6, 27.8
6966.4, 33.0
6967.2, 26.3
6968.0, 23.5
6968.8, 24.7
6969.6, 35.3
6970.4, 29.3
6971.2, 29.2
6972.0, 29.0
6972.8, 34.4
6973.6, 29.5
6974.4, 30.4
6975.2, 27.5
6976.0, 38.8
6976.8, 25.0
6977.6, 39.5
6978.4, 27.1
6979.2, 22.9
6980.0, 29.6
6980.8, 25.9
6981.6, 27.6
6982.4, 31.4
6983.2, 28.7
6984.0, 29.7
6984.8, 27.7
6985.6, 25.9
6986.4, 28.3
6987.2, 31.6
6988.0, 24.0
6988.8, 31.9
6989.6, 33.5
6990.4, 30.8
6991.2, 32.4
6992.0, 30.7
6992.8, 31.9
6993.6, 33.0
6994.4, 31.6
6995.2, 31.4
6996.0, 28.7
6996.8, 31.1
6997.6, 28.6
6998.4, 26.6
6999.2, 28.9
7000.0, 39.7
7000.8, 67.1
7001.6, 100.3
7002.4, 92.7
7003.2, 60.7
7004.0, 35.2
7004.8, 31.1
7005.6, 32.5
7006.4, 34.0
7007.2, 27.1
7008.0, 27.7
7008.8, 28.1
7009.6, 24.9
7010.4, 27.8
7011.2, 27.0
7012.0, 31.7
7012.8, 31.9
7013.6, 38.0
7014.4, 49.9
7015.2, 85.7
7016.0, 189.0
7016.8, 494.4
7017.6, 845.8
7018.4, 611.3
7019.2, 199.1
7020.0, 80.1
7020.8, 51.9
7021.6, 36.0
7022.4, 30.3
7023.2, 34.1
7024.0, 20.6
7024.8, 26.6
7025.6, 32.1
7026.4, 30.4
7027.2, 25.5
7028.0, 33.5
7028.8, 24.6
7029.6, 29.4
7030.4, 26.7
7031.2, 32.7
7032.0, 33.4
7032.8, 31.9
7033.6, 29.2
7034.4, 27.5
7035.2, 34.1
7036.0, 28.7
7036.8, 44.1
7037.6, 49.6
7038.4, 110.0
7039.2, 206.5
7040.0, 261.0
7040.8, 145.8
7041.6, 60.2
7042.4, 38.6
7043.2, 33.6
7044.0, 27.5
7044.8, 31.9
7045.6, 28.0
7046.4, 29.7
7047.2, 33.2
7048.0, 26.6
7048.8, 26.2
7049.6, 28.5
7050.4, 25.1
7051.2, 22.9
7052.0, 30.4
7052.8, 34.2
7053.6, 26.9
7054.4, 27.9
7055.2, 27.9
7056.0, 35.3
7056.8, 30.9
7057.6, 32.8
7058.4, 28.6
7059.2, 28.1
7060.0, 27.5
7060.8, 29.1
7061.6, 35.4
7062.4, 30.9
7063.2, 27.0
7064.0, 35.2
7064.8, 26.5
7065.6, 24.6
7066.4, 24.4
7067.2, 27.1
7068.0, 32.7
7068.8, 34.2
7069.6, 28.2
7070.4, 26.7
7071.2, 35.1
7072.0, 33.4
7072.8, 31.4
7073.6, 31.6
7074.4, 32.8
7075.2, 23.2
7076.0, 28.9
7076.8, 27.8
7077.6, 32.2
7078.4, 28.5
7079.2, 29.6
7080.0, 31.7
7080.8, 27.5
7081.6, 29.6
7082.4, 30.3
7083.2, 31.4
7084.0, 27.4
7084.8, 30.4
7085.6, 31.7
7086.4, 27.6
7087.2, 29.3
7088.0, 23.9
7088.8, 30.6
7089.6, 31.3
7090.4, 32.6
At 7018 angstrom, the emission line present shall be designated H-alpha 6563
